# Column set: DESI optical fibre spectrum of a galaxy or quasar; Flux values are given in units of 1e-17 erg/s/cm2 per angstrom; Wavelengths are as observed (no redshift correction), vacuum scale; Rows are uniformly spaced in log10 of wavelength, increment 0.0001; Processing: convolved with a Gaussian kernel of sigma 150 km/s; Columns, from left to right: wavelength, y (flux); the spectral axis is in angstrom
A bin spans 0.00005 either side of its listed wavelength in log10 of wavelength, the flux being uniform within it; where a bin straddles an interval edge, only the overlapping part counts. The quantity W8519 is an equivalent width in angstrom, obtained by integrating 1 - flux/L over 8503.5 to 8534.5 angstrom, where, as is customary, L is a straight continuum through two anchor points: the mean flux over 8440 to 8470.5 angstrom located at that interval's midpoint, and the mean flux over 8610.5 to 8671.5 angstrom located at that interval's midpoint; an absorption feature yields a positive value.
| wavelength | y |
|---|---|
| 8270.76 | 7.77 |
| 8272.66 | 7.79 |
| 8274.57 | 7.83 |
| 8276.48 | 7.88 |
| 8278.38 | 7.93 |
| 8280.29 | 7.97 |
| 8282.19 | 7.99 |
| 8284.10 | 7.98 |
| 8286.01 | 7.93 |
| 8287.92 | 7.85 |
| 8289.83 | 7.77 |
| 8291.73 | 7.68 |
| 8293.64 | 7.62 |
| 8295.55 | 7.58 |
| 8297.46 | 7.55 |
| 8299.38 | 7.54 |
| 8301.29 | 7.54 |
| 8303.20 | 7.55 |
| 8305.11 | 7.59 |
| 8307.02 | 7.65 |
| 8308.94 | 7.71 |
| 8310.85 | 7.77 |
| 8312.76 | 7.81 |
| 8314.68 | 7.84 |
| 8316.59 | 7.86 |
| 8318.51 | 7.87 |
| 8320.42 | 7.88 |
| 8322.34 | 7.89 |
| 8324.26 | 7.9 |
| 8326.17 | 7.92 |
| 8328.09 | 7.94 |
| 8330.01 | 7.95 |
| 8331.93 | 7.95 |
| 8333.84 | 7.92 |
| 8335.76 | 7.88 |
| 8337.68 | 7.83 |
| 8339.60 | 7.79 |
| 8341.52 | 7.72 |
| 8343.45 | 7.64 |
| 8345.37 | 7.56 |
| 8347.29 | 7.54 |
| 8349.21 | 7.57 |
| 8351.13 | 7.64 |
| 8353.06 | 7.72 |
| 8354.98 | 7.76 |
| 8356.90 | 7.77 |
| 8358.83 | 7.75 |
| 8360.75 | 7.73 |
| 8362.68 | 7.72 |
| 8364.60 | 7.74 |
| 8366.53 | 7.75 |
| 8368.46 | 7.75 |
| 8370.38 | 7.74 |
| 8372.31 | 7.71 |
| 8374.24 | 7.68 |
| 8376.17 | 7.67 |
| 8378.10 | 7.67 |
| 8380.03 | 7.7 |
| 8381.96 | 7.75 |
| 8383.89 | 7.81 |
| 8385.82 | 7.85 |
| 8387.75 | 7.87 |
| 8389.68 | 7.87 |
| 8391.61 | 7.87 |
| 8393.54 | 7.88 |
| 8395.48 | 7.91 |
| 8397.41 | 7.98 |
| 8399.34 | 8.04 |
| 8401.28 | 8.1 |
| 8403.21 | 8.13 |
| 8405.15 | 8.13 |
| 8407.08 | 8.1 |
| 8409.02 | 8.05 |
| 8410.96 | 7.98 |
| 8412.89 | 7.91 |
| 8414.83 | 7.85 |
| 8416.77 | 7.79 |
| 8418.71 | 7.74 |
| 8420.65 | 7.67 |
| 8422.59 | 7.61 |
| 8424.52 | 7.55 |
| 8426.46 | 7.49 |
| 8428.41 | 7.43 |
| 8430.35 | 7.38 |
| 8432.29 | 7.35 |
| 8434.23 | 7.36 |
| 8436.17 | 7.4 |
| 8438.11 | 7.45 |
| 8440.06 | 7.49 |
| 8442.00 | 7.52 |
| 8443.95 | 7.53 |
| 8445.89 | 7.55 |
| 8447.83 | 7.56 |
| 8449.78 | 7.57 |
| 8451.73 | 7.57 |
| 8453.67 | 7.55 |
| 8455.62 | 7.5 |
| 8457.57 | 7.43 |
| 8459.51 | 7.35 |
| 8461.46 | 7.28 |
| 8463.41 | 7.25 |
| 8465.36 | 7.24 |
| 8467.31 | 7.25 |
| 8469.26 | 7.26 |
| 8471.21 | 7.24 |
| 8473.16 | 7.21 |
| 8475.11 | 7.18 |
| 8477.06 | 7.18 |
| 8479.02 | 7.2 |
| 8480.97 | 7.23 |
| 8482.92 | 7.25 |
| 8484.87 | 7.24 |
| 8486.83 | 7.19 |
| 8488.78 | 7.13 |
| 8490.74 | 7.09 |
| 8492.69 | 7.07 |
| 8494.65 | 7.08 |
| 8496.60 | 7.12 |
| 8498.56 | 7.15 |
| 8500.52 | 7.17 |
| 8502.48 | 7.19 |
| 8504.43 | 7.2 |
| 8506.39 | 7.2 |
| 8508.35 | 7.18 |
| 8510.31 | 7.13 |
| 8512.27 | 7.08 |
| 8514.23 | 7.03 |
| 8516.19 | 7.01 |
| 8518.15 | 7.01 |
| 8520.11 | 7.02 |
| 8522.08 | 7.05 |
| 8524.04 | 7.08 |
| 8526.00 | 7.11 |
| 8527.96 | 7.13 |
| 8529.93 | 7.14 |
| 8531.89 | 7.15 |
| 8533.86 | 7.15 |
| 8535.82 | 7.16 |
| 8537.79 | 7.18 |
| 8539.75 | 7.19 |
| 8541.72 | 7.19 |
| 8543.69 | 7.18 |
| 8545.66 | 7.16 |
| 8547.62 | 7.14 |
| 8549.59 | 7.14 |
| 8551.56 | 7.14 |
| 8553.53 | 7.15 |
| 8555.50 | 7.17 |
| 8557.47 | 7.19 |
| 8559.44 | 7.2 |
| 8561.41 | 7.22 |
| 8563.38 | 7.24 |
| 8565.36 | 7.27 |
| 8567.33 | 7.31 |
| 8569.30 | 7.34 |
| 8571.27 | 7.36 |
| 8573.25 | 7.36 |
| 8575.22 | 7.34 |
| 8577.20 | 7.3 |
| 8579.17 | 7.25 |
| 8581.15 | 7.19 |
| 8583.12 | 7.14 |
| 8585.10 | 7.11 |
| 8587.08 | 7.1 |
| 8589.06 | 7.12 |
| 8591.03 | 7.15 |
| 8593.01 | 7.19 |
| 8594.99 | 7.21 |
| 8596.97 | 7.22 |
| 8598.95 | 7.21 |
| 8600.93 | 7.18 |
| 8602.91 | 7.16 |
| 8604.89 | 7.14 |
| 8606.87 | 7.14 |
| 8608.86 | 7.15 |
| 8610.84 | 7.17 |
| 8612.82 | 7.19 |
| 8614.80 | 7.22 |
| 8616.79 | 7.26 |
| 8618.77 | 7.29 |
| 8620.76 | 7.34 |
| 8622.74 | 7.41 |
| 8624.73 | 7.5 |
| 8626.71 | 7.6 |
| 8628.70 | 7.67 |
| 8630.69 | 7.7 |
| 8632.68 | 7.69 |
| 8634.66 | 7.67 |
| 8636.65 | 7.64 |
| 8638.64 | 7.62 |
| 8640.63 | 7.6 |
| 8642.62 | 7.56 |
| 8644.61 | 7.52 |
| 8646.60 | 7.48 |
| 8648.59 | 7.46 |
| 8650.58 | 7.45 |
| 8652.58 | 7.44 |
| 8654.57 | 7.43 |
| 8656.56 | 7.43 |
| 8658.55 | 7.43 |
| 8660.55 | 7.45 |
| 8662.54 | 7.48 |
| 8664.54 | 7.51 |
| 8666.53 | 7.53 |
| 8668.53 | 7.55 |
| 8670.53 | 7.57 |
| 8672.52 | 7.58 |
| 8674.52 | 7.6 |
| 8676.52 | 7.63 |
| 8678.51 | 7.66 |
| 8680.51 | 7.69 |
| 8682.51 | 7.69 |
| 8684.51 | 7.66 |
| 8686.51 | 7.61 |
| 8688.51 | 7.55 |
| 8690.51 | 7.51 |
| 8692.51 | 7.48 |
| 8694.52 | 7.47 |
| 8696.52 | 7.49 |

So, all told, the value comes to 1.4 angstrom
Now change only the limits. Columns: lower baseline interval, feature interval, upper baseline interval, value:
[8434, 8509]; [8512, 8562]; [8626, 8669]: 1.75 angstrom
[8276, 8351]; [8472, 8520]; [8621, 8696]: 3.22 angstrom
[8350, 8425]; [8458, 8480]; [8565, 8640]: 1.11 angstrom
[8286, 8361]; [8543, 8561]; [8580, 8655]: 0.66 angstrom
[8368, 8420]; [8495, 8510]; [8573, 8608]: 0.66 angstrom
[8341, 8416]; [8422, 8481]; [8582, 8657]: 2.16 angstrom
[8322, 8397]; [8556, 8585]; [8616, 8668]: 1.21 angstrom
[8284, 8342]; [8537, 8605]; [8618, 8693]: 3.57 angstrom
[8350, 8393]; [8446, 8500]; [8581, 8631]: 1.87 angstrom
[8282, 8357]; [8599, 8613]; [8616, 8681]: 0.73 angstrom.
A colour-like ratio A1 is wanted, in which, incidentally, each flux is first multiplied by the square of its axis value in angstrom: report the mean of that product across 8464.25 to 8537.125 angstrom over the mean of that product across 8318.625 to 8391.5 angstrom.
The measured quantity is 0.95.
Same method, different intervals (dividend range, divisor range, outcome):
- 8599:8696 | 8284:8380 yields 1.04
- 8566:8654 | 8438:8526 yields 1.04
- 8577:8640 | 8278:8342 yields 1.01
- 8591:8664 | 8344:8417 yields 1.00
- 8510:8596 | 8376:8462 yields 0.96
